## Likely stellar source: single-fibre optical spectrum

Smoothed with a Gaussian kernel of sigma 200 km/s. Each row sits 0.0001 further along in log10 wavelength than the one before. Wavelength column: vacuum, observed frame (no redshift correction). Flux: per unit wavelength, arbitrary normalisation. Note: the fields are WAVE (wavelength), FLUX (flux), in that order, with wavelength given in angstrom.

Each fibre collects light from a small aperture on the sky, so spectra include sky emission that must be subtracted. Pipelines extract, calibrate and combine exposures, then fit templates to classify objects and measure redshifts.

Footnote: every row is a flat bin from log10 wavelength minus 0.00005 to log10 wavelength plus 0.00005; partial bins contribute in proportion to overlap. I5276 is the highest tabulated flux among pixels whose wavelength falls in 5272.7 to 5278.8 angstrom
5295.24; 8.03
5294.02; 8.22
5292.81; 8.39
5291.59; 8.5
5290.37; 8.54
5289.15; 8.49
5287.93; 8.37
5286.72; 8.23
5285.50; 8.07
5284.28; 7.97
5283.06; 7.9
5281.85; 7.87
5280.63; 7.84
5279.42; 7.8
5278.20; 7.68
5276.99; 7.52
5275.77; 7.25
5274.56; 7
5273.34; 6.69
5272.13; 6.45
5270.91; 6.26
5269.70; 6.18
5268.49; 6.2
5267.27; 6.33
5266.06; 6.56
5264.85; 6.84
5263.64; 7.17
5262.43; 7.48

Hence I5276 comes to 7.68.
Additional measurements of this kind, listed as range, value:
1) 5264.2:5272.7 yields 6.84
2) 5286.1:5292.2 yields 8.54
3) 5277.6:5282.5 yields 7.87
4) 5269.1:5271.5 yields 6.26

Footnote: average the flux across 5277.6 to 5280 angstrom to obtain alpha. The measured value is 7.72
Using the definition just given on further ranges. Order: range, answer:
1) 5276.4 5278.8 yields 7.62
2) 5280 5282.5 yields 7.88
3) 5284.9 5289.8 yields 8.29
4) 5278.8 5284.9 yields 7.87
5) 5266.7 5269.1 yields 6.25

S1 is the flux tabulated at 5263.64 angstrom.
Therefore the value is 7.17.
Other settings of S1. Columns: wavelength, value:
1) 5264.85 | 6.84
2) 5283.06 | 7.9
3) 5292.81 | 8.39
